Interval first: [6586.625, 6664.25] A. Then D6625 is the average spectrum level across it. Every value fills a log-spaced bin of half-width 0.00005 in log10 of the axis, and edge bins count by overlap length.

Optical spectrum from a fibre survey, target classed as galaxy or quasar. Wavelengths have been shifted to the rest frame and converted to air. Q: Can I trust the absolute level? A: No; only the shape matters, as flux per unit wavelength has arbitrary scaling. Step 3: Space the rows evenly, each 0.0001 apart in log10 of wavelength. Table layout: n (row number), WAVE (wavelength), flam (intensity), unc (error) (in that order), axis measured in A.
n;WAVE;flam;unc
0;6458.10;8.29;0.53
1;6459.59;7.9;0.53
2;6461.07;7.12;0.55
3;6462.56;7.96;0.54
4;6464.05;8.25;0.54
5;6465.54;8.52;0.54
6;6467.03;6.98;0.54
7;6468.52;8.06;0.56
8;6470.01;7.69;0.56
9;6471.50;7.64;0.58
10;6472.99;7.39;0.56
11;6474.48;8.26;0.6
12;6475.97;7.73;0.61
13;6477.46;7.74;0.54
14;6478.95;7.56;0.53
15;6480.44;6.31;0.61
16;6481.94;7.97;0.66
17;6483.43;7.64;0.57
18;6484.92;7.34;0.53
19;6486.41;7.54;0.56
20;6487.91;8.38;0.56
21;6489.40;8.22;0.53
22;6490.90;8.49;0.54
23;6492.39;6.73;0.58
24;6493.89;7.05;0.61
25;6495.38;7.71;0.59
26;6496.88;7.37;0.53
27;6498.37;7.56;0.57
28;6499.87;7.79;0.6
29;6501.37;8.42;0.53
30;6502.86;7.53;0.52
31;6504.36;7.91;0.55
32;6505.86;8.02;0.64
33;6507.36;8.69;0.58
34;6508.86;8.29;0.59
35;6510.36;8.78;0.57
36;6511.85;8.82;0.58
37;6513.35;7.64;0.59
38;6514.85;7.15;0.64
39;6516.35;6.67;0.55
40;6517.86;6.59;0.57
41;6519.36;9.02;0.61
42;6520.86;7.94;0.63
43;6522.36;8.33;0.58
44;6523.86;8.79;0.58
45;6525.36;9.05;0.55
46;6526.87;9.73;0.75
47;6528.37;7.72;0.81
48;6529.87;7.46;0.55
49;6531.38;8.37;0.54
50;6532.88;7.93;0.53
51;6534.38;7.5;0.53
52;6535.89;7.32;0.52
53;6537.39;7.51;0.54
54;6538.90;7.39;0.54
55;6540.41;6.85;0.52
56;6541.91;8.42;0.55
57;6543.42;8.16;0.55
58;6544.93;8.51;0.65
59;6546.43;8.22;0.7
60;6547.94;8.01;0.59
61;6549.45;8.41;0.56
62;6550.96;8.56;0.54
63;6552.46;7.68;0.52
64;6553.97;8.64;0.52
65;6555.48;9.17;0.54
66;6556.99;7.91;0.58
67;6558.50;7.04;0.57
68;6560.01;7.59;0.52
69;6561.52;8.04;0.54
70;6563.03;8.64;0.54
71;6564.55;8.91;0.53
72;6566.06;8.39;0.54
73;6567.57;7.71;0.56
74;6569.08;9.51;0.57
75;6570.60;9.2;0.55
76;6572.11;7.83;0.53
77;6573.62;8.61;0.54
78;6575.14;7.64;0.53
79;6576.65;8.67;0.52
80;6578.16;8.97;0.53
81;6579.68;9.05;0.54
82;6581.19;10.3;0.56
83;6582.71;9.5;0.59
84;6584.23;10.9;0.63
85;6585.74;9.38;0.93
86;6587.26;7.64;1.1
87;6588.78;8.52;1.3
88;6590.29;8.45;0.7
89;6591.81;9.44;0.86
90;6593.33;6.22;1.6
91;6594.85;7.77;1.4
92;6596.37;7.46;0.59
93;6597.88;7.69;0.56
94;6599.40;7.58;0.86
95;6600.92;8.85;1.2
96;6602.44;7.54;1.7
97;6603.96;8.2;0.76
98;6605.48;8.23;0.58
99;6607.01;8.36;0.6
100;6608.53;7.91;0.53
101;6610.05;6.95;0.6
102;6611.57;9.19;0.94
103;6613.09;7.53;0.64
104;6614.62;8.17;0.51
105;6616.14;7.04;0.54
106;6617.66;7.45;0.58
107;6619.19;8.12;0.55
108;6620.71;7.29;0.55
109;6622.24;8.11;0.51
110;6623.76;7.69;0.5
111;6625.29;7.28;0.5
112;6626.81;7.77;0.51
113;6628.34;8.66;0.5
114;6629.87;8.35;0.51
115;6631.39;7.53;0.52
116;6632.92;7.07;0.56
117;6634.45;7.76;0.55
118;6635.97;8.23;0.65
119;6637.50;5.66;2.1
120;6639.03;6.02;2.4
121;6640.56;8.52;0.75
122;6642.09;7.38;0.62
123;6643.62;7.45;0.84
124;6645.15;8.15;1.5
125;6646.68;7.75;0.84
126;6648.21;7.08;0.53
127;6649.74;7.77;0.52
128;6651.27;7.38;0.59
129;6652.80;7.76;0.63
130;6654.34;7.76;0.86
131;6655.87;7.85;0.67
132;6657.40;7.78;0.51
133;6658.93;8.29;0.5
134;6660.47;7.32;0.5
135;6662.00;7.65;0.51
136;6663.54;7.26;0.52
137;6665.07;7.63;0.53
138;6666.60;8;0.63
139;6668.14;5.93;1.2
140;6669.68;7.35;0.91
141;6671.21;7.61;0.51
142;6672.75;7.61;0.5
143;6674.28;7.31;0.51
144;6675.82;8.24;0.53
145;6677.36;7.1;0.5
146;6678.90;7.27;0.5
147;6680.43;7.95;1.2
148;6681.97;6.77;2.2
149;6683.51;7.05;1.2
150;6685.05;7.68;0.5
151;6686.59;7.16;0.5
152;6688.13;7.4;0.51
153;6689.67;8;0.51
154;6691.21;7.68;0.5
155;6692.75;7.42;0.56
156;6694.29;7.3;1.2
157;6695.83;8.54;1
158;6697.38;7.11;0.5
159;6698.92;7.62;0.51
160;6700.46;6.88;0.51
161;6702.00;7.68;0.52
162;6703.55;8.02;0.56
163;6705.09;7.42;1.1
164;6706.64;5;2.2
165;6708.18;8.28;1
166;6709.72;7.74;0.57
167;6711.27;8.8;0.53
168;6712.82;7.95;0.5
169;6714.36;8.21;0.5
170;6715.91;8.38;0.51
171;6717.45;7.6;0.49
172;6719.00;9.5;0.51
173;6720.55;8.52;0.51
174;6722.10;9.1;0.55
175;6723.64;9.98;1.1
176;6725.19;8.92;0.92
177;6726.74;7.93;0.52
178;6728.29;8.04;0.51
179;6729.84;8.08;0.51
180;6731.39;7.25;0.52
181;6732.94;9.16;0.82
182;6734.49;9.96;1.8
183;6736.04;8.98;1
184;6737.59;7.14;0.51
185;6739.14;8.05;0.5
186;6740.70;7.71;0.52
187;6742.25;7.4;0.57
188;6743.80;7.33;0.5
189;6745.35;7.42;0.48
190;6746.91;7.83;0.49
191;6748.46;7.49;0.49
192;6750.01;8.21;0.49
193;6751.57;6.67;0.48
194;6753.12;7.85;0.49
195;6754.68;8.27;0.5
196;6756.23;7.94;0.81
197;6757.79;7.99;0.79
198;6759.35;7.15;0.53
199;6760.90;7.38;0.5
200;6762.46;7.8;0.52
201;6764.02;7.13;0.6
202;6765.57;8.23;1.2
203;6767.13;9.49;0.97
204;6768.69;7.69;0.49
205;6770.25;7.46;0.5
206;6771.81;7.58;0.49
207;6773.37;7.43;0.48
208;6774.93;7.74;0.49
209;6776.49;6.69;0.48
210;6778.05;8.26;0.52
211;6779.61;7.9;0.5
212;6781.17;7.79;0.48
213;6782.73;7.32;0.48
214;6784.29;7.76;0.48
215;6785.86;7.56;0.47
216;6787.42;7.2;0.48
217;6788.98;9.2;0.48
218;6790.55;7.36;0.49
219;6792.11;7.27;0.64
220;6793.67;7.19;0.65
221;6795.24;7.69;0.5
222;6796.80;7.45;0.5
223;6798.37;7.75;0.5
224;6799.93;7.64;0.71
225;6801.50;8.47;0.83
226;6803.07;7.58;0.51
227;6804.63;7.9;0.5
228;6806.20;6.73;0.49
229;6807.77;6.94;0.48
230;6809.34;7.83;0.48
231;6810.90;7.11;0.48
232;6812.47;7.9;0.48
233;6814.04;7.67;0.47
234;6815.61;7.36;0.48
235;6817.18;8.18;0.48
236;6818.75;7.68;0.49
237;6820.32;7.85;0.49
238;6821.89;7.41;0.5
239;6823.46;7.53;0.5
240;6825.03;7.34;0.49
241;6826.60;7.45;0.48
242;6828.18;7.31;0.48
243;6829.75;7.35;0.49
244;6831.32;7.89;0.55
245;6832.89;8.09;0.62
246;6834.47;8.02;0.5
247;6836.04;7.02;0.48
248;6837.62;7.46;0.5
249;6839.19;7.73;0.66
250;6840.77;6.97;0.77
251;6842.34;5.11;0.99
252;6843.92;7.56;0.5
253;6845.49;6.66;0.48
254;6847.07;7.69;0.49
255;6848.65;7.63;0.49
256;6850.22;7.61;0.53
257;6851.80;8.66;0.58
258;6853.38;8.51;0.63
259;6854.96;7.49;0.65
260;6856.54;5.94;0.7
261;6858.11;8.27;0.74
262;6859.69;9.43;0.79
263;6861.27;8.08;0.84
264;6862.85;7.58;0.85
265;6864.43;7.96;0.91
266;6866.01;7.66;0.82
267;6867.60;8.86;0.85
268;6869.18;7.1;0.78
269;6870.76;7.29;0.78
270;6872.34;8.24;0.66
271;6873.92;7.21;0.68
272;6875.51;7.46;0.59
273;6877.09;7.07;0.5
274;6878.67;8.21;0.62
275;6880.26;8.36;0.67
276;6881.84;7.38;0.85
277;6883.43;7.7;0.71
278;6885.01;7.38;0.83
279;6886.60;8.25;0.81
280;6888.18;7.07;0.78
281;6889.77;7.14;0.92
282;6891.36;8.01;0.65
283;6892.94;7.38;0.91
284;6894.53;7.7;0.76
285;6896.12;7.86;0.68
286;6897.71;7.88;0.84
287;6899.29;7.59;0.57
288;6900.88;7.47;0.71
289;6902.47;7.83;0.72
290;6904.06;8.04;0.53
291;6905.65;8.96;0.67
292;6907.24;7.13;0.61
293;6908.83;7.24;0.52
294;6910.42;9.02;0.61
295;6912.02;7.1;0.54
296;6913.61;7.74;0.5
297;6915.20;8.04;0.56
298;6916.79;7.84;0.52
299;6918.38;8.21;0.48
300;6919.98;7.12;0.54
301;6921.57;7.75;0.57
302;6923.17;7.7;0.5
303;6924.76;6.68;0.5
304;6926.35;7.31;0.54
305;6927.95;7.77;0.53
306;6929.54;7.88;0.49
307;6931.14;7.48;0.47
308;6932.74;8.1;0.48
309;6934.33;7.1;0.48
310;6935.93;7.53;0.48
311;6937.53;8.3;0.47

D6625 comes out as 7.74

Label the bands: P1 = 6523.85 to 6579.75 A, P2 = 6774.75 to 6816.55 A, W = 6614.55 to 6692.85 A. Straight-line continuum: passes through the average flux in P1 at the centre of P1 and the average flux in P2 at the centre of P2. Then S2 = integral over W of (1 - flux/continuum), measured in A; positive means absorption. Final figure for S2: 4.1 A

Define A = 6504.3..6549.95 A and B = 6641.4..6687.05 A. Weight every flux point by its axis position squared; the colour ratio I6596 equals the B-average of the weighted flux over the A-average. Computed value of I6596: 0.97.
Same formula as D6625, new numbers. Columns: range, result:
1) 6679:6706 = 7.49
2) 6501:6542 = 7.98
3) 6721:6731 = 8.62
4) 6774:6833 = 7.61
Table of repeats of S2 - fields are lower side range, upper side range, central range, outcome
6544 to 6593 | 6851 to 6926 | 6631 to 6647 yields 1.9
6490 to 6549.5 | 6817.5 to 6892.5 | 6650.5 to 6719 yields 1.7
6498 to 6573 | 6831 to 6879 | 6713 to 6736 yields -2.3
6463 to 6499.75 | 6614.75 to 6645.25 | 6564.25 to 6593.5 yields -4.5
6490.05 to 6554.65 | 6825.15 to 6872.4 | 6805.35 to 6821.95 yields 0.3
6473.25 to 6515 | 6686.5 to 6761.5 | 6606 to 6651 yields 1.2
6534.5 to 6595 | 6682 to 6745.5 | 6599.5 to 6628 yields 1.2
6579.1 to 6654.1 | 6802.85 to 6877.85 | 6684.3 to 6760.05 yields -1.4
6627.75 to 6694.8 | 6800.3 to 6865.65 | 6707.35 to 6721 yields -1.4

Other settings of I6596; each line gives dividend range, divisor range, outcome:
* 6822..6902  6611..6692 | 1.07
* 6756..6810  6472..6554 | 1.05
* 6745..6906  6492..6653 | 1.03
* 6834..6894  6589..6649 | 1.06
